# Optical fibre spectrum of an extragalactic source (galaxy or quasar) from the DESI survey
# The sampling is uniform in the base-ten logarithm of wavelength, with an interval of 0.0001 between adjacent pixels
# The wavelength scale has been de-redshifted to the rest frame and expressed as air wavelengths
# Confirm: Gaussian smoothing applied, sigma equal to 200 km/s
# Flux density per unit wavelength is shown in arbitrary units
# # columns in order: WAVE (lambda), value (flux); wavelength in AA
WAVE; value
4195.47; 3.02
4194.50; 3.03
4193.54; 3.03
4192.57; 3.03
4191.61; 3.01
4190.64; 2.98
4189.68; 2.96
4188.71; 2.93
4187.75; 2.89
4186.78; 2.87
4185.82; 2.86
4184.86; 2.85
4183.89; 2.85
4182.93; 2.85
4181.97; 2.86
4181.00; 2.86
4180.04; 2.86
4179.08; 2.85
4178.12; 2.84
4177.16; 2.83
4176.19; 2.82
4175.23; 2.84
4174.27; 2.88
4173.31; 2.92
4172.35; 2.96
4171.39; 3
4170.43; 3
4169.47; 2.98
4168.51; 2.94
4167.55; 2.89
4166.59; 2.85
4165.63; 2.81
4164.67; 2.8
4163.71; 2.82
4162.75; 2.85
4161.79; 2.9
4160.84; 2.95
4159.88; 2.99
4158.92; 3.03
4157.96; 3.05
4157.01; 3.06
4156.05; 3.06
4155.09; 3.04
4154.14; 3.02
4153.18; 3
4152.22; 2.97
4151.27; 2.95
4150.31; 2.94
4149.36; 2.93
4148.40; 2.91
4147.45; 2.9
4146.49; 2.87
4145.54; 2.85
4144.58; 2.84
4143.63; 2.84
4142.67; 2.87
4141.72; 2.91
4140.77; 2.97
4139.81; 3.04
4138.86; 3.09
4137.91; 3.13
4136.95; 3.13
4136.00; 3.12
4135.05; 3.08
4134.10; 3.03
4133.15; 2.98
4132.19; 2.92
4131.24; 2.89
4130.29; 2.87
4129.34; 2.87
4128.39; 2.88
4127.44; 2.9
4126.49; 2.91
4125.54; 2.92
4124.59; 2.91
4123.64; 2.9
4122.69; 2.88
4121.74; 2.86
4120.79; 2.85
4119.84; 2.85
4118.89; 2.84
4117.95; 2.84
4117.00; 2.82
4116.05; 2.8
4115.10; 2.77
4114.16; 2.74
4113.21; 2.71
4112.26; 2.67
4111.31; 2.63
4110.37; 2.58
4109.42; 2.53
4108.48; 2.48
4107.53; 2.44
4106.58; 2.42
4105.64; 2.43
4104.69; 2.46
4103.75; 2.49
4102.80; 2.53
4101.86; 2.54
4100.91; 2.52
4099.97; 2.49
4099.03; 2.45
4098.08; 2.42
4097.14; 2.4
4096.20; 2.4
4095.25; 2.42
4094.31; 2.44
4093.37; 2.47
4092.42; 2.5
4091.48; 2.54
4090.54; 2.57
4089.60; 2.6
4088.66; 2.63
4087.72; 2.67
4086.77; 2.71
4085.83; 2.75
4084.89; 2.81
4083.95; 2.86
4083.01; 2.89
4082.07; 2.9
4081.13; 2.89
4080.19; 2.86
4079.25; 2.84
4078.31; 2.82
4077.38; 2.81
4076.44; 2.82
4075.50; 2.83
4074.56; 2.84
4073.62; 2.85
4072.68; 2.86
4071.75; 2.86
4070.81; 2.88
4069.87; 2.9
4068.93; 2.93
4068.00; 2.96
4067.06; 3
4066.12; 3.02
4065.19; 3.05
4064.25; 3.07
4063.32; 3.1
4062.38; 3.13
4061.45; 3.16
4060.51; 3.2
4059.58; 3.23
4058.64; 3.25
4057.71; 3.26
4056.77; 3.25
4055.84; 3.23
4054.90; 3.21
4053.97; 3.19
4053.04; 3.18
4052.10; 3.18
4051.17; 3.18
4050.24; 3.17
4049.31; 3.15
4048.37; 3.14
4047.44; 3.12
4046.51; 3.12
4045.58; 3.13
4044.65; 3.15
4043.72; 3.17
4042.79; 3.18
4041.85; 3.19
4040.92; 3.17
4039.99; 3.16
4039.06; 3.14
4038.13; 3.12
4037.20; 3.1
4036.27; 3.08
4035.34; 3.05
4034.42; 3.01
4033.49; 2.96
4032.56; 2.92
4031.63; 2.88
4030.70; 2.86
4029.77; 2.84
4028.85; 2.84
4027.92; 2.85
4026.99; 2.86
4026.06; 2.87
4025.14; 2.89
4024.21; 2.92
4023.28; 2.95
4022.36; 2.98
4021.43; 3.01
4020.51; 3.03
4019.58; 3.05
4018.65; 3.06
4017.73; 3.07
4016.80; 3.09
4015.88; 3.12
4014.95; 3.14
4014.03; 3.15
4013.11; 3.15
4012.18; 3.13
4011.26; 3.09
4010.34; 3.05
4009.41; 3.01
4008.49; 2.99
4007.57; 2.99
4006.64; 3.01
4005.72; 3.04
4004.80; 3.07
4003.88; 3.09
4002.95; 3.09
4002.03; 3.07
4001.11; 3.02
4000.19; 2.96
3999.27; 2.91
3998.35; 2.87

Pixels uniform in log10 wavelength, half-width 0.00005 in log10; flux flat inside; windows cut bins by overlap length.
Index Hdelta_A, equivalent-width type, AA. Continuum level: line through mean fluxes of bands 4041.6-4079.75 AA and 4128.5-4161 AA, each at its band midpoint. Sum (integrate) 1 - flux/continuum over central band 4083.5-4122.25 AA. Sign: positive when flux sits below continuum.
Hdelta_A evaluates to 5.2 AA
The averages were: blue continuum 3.06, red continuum 2.97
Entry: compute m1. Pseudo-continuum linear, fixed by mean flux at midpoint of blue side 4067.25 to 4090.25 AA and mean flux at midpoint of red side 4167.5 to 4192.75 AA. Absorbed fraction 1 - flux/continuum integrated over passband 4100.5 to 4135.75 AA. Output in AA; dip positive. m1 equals 1.3 AA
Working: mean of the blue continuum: 2.82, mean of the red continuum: 2.9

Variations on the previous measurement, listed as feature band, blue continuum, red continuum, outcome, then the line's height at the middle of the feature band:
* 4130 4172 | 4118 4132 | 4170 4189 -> -1.1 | 2.88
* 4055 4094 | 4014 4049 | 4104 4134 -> 0.1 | 2.9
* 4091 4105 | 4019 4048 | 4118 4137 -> 2.3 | 2.95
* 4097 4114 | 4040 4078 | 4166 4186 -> 2.7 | 3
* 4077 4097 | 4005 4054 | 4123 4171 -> 2.1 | 3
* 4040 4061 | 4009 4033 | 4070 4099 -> -2.4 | 2.86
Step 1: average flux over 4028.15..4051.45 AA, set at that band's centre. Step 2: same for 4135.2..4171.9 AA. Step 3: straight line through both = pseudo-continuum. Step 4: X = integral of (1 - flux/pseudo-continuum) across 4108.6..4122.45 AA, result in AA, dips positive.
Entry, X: 1.16 AA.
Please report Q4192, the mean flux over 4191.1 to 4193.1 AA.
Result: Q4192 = 3.01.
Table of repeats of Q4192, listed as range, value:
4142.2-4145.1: 2.84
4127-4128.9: 2.89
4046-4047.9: 3.13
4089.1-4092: 2.58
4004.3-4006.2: 3.07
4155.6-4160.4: 3.04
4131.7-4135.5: 3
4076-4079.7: 2.83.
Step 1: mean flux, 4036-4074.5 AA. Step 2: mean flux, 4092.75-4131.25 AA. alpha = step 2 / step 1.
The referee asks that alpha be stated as 0.86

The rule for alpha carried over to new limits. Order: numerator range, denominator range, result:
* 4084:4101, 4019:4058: 0.83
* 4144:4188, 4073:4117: 1.10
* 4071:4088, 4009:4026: 0.93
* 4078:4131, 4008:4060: 0.87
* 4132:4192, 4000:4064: 0.95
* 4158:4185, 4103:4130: 1.06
